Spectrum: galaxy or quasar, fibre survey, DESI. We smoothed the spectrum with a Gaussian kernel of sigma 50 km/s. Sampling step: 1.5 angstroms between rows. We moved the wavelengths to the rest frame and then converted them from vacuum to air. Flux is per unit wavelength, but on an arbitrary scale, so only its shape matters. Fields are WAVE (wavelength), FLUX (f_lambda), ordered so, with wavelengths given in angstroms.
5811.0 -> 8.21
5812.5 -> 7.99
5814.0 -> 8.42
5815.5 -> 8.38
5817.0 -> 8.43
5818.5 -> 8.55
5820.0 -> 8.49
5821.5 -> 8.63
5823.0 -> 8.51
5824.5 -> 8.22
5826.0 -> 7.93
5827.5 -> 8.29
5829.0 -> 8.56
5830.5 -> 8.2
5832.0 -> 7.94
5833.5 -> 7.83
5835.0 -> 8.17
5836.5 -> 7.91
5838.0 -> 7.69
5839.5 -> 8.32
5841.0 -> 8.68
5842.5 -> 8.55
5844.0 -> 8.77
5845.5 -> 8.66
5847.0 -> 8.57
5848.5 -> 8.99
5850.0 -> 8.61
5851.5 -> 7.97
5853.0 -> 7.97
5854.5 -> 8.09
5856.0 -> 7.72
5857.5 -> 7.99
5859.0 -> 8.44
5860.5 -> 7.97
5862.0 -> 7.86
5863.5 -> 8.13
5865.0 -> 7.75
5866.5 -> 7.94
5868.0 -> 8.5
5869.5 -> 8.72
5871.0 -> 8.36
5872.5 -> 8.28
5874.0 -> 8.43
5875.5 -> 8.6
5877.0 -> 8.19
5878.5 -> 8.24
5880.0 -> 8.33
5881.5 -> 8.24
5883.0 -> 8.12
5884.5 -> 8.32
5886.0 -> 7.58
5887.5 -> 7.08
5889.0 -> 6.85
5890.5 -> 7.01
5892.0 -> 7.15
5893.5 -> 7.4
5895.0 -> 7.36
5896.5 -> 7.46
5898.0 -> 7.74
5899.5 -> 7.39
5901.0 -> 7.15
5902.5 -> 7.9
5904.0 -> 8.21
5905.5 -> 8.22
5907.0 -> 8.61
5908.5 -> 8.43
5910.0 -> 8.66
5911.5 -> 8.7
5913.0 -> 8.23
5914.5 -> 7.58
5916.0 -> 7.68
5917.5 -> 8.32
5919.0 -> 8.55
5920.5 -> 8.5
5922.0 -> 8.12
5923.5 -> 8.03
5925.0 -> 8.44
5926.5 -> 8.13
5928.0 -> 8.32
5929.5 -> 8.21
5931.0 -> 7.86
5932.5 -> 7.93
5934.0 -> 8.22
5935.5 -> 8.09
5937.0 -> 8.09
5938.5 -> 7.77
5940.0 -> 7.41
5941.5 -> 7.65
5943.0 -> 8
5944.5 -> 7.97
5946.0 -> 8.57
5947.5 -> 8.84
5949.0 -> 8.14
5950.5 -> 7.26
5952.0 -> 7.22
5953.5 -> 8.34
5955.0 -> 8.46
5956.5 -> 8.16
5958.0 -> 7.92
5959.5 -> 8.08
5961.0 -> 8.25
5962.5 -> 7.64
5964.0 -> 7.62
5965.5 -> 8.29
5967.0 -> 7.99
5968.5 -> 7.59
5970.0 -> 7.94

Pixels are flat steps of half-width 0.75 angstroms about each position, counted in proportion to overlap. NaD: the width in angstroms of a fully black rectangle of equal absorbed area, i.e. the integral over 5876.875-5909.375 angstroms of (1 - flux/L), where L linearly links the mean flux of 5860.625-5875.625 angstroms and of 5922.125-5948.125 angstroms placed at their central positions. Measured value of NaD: 1.63 angstroms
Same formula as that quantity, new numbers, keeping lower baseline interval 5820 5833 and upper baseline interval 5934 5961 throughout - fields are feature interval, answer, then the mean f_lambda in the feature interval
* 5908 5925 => -0.4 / 8.26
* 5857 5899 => 1.3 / 7.93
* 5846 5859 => 0.0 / 8.26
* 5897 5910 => 0.2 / 7.99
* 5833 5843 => 0.1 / 8.16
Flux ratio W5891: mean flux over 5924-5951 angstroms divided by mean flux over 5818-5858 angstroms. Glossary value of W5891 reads 1.0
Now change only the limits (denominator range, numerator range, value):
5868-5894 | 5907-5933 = 1.03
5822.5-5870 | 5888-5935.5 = 0.97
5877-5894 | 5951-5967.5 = 1.04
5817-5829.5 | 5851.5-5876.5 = 0.97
